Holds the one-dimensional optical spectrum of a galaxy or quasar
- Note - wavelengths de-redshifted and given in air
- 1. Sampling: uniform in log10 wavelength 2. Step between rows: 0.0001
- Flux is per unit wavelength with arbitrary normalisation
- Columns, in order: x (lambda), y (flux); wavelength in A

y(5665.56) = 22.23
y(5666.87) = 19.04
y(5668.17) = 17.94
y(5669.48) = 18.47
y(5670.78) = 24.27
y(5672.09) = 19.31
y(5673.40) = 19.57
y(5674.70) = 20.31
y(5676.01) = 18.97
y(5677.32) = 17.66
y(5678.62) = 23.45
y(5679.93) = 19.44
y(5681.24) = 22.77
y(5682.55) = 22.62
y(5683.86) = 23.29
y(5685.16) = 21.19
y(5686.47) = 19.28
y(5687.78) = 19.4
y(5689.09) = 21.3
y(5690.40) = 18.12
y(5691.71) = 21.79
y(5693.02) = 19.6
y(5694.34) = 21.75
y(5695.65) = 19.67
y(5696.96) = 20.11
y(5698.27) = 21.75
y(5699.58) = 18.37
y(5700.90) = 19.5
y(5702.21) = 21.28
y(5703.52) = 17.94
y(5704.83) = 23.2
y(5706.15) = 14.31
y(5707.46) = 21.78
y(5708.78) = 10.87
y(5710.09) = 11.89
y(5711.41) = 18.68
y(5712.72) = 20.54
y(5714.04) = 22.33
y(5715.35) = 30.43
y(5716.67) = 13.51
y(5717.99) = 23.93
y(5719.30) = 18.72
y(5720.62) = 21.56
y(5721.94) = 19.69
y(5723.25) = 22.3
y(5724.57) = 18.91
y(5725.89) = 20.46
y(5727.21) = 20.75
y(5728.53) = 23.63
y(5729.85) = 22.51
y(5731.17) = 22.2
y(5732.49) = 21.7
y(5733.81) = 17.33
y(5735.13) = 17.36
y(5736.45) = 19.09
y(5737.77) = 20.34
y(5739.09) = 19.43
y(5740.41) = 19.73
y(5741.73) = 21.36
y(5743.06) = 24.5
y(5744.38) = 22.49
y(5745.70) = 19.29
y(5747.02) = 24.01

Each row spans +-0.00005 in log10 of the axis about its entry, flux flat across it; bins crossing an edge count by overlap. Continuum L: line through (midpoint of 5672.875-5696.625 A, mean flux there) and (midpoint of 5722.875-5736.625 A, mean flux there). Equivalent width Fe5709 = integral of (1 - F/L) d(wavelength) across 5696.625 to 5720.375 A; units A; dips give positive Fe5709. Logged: 1.3 A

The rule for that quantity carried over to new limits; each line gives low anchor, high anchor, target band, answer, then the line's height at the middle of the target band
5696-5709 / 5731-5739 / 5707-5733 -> -1.25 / 19.4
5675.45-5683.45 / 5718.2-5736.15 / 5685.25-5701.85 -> 0.56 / 20.8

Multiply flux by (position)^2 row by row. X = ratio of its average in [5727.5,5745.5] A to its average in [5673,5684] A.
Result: 1.0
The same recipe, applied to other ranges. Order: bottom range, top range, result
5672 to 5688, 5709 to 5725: 0.98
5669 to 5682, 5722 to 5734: 1.05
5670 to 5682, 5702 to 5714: 0.88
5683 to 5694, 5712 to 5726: 1.04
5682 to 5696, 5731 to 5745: 1.00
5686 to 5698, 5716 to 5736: 1.02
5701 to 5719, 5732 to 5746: 1.06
